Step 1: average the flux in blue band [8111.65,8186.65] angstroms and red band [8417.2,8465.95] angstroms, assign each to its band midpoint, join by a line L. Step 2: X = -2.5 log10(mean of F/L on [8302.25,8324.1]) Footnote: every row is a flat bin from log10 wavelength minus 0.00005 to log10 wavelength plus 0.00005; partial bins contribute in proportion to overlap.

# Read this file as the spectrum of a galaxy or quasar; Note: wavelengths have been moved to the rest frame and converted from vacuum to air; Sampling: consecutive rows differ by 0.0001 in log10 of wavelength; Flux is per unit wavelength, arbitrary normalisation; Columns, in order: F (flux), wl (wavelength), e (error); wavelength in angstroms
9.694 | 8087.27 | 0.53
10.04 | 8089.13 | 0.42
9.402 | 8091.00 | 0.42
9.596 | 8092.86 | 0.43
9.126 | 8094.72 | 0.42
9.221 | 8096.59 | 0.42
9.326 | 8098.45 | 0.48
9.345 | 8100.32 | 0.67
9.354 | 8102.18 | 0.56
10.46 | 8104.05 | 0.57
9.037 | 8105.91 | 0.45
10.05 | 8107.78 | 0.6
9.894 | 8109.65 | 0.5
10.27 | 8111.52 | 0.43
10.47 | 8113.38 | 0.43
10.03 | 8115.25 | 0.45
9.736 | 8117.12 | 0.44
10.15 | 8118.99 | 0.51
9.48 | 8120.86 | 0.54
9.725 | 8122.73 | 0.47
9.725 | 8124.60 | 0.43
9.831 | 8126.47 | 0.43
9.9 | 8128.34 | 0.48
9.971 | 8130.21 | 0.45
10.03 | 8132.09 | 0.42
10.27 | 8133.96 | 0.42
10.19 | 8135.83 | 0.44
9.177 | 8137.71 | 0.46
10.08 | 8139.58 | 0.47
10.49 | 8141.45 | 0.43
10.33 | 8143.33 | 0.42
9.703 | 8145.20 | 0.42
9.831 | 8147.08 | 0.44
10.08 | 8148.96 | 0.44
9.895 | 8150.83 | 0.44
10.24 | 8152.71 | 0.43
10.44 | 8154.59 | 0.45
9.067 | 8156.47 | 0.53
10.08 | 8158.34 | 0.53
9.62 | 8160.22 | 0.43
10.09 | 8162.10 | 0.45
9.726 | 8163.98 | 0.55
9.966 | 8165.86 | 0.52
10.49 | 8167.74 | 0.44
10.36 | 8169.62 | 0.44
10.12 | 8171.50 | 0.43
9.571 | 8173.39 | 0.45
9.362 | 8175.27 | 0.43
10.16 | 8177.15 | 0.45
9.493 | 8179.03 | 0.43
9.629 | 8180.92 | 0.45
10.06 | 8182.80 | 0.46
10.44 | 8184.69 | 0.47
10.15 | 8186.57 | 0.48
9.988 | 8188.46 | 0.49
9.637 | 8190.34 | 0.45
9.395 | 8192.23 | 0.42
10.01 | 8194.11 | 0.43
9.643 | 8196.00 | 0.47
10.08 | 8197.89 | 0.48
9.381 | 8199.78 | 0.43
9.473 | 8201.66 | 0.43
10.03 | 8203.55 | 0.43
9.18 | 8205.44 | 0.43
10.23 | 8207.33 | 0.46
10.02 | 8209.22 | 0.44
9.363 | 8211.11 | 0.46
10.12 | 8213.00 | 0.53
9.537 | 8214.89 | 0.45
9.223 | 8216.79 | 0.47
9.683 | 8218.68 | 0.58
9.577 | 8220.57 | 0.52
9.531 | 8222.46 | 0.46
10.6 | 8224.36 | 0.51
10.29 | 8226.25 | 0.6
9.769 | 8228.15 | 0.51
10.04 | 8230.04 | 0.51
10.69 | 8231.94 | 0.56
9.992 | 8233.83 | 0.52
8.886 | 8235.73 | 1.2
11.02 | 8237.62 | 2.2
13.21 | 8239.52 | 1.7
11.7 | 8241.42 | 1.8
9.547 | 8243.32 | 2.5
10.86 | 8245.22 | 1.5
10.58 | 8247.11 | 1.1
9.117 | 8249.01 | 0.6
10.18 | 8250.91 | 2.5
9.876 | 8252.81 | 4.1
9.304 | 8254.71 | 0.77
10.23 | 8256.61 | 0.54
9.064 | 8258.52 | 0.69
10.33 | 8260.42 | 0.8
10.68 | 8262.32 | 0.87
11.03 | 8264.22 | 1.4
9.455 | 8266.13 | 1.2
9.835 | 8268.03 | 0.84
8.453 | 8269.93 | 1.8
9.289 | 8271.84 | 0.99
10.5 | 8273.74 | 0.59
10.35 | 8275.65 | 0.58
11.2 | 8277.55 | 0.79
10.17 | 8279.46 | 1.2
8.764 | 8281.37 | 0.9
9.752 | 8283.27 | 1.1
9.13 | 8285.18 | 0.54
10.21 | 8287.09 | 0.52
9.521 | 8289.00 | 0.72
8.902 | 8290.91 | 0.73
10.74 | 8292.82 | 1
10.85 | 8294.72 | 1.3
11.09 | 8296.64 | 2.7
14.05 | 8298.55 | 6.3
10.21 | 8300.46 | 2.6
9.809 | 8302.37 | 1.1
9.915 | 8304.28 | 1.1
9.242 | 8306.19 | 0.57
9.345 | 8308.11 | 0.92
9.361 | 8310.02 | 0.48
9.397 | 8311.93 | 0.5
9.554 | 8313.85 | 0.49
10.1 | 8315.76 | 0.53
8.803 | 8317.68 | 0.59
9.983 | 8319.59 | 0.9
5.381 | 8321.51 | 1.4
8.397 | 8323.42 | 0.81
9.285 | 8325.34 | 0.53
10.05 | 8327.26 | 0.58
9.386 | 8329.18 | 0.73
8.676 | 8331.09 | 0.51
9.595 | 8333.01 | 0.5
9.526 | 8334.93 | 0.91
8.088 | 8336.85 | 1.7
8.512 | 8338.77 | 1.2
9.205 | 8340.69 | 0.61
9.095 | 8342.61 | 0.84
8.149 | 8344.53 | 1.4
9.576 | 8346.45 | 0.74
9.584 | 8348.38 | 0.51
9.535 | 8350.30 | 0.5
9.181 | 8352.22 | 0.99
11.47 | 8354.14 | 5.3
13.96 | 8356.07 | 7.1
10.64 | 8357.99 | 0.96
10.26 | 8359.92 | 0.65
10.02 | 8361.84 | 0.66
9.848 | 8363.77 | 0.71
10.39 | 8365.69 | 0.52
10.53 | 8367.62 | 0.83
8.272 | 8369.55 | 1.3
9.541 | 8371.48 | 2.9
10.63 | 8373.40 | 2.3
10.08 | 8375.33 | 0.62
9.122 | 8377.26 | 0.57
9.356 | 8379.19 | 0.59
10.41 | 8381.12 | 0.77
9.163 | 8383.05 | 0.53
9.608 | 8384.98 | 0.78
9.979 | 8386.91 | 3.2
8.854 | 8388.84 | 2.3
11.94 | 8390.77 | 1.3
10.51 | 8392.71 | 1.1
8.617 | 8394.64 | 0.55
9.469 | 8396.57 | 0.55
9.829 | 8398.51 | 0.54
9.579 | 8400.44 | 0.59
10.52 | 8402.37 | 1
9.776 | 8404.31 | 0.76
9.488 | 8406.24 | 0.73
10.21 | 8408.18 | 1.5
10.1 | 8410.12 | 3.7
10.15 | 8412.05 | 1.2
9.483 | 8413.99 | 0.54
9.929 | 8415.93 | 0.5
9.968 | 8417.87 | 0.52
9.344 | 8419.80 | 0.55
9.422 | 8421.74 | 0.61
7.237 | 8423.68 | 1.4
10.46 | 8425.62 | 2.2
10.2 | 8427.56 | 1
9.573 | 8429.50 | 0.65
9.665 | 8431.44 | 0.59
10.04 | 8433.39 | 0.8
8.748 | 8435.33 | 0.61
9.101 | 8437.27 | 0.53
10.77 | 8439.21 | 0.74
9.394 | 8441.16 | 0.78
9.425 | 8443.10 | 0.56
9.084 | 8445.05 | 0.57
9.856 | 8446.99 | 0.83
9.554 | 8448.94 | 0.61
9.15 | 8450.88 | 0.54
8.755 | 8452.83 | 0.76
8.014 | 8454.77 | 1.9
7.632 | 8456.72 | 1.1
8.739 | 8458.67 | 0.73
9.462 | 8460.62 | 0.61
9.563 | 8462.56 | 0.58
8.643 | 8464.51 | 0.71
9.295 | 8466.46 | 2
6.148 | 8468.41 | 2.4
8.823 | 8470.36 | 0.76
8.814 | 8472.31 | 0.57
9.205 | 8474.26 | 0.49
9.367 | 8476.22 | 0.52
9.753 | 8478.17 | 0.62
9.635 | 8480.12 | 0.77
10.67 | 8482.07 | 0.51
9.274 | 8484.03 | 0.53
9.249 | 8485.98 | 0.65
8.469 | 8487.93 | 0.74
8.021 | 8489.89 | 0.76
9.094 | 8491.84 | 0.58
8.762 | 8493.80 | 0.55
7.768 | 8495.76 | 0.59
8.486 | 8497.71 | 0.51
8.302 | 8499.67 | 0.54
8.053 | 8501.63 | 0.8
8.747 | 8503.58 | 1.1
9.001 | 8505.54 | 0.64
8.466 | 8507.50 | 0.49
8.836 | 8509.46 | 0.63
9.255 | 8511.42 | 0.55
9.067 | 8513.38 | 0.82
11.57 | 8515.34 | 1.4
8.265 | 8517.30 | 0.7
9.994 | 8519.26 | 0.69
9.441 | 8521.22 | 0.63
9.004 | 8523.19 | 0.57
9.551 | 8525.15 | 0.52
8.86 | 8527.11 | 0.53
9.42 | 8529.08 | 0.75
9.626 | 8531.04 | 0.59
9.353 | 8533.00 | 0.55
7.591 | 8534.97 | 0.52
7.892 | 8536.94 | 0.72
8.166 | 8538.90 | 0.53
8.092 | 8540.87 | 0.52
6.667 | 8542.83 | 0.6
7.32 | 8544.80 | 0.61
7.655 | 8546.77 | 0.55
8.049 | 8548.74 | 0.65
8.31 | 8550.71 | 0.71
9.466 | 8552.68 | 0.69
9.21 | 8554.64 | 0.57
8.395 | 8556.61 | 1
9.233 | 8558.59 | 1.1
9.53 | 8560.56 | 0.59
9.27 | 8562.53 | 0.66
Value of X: 0.06 mag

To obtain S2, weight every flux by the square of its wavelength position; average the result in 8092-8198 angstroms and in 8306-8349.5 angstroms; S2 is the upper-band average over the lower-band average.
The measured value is 0.96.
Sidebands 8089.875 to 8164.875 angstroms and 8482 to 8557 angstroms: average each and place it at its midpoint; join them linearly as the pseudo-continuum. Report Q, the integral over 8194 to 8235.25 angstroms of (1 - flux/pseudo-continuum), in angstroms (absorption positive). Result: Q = -1.01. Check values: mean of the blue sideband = 9.84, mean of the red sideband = 8.73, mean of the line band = 9.82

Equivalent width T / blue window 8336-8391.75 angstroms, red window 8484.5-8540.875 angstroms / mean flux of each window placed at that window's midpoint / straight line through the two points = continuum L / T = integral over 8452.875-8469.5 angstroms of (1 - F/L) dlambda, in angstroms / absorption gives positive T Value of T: 1.3 angstroms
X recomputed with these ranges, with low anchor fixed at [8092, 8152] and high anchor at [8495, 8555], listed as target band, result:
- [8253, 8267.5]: -0.062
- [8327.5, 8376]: -0.065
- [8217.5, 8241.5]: -0.087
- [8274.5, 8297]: -0.074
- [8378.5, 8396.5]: -0.084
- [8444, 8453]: -0.049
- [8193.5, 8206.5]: -0.007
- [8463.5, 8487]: -0.029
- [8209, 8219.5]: -0.006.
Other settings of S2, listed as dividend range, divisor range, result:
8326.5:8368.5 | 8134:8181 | 1.03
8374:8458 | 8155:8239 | 1.02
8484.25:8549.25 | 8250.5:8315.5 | 0.92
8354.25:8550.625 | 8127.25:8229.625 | 1.00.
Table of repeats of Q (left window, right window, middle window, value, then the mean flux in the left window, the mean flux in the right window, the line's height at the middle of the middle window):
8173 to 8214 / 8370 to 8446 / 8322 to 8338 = 1.2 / 9.8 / 9.7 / 9.74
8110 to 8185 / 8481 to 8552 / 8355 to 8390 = -3.2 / 9.95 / 8.73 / 9.21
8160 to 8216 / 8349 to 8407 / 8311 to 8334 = 2.1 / 9.84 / 10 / 9.97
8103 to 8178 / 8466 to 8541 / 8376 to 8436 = -3.4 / 9.95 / 8.91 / 9.19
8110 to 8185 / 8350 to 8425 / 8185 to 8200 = 0.2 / 9.95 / 9.91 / 9.94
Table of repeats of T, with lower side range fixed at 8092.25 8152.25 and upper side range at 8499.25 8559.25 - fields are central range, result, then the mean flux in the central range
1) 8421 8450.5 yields -1.66 angstroms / 9.49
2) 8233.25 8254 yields -2.04 angstroms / 10.4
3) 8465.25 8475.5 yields 0.48 angstroms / 8.48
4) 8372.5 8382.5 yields -0.80 angstroms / 9.88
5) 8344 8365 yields -2.36 angstroms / 10.2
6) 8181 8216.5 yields -0.62 angstroms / 9.8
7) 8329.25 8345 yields 0.60 angstroms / 8.91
